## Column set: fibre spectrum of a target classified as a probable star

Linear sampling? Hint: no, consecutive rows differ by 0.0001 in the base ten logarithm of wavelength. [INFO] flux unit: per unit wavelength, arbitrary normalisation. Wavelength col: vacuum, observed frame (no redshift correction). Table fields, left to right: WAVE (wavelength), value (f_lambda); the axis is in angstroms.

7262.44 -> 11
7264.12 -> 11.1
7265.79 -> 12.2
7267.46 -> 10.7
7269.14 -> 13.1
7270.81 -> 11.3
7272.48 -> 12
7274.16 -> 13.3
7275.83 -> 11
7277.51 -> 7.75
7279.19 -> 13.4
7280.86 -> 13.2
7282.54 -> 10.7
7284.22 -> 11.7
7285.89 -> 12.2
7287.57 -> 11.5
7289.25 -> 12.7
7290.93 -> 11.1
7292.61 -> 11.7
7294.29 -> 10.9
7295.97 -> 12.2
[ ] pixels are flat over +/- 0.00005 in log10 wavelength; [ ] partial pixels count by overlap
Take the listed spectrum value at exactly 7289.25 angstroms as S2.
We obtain 12.7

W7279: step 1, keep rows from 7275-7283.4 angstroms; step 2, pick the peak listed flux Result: 13.4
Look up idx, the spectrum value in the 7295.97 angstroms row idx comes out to 12.2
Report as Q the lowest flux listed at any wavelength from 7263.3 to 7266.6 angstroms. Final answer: 11.1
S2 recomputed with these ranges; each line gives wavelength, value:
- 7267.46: 10.7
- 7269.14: 13.1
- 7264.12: 11.1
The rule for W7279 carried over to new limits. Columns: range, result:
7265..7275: 13.3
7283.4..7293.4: 12.7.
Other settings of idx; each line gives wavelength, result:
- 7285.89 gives 12.2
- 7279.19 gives 13.4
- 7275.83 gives 11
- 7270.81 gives 11.3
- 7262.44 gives 11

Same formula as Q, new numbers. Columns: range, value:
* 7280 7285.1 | 10.7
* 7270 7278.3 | 7.75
